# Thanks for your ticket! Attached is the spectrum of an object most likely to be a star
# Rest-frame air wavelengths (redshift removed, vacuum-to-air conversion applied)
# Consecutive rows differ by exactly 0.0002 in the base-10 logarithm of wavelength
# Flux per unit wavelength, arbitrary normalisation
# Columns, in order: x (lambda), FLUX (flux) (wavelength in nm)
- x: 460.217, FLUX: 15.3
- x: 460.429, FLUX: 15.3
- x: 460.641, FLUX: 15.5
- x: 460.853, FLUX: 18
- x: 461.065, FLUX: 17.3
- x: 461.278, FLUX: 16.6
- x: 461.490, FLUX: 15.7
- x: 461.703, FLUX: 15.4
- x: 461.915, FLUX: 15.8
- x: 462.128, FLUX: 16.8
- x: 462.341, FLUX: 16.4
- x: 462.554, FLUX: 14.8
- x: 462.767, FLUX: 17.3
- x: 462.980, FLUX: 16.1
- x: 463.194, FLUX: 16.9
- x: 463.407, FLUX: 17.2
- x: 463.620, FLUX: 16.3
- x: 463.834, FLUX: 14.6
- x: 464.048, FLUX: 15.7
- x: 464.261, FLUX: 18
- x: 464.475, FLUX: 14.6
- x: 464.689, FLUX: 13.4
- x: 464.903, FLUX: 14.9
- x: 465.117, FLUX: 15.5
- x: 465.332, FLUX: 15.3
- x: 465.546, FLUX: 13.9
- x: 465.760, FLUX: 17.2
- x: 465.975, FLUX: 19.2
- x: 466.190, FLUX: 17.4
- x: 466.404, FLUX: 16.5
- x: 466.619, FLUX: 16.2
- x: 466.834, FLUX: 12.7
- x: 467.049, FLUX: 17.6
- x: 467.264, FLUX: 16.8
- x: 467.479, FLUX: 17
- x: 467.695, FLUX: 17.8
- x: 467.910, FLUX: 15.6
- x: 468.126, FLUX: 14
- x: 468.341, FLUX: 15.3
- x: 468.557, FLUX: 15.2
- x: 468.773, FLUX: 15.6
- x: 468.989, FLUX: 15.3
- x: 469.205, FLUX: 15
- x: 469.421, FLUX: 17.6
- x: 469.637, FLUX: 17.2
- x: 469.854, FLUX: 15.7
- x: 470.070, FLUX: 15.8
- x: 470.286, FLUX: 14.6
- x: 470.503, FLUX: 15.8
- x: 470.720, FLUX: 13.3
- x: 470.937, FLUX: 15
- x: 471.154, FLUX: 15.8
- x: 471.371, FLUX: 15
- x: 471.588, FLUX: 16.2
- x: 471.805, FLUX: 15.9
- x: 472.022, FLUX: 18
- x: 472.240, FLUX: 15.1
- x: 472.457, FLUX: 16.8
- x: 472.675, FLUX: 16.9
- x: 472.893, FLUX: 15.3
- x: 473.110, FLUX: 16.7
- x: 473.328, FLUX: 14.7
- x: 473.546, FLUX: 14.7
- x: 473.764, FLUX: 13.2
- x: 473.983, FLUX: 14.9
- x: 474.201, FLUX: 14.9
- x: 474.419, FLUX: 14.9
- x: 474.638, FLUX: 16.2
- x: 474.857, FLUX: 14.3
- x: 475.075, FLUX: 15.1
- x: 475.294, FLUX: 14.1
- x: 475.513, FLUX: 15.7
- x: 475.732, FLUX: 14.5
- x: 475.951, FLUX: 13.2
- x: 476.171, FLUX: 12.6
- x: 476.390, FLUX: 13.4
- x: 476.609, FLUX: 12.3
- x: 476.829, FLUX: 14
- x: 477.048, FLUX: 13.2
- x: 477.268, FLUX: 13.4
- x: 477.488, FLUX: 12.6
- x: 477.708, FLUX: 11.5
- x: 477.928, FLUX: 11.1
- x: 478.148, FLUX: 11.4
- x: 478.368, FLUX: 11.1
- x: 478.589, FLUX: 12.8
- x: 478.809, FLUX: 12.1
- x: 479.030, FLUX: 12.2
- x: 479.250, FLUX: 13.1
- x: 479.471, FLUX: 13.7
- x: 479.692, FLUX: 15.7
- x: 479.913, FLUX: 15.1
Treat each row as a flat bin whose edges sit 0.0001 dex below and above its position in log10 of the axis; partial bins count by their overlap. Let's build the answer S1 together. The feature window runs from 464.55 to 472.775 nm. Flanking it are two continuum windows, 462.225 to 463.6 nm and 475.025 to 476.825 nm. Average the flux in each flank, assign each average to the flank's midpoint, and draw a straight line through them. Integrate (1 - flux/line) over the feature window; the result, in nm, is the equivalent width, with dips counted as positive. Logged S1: -0.307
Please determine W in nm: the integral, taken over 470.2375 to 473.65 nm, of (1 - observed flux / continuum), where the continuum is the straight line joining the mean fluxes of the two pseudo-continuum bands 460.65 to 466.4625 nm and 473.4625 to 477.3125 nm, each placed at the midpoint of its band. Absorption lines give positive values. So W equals -0.21 nm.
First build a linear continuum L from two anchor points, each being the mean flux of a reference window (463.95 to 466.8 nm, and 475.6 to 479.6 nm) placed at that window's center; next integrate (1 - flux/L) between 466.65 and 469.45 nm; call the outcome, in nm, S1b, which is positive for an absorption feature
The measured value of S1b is -0.10 nm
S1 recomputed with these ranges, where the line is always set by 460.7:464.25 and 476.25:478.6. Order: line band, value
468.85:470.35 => -0.150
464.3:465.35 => 0.055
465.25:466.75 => -0.105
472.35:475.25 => -0.406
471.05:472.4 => -0.206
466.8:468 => -0.114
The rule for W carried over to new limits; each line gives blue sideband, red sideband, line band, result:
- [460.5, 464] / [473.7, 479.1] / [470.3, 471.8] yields -0.07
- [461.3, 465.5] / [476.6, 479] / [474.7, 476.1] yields -0.17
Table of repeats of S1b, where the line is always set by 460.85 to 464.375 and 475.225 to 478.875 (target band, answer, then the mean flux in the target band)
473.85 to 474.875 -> -0.12 nm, 15.1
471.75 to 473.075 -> -0.23 nm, 16.4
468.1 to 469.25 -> -0.02 nm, 15.1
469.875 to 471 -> -0.04 nm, 15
